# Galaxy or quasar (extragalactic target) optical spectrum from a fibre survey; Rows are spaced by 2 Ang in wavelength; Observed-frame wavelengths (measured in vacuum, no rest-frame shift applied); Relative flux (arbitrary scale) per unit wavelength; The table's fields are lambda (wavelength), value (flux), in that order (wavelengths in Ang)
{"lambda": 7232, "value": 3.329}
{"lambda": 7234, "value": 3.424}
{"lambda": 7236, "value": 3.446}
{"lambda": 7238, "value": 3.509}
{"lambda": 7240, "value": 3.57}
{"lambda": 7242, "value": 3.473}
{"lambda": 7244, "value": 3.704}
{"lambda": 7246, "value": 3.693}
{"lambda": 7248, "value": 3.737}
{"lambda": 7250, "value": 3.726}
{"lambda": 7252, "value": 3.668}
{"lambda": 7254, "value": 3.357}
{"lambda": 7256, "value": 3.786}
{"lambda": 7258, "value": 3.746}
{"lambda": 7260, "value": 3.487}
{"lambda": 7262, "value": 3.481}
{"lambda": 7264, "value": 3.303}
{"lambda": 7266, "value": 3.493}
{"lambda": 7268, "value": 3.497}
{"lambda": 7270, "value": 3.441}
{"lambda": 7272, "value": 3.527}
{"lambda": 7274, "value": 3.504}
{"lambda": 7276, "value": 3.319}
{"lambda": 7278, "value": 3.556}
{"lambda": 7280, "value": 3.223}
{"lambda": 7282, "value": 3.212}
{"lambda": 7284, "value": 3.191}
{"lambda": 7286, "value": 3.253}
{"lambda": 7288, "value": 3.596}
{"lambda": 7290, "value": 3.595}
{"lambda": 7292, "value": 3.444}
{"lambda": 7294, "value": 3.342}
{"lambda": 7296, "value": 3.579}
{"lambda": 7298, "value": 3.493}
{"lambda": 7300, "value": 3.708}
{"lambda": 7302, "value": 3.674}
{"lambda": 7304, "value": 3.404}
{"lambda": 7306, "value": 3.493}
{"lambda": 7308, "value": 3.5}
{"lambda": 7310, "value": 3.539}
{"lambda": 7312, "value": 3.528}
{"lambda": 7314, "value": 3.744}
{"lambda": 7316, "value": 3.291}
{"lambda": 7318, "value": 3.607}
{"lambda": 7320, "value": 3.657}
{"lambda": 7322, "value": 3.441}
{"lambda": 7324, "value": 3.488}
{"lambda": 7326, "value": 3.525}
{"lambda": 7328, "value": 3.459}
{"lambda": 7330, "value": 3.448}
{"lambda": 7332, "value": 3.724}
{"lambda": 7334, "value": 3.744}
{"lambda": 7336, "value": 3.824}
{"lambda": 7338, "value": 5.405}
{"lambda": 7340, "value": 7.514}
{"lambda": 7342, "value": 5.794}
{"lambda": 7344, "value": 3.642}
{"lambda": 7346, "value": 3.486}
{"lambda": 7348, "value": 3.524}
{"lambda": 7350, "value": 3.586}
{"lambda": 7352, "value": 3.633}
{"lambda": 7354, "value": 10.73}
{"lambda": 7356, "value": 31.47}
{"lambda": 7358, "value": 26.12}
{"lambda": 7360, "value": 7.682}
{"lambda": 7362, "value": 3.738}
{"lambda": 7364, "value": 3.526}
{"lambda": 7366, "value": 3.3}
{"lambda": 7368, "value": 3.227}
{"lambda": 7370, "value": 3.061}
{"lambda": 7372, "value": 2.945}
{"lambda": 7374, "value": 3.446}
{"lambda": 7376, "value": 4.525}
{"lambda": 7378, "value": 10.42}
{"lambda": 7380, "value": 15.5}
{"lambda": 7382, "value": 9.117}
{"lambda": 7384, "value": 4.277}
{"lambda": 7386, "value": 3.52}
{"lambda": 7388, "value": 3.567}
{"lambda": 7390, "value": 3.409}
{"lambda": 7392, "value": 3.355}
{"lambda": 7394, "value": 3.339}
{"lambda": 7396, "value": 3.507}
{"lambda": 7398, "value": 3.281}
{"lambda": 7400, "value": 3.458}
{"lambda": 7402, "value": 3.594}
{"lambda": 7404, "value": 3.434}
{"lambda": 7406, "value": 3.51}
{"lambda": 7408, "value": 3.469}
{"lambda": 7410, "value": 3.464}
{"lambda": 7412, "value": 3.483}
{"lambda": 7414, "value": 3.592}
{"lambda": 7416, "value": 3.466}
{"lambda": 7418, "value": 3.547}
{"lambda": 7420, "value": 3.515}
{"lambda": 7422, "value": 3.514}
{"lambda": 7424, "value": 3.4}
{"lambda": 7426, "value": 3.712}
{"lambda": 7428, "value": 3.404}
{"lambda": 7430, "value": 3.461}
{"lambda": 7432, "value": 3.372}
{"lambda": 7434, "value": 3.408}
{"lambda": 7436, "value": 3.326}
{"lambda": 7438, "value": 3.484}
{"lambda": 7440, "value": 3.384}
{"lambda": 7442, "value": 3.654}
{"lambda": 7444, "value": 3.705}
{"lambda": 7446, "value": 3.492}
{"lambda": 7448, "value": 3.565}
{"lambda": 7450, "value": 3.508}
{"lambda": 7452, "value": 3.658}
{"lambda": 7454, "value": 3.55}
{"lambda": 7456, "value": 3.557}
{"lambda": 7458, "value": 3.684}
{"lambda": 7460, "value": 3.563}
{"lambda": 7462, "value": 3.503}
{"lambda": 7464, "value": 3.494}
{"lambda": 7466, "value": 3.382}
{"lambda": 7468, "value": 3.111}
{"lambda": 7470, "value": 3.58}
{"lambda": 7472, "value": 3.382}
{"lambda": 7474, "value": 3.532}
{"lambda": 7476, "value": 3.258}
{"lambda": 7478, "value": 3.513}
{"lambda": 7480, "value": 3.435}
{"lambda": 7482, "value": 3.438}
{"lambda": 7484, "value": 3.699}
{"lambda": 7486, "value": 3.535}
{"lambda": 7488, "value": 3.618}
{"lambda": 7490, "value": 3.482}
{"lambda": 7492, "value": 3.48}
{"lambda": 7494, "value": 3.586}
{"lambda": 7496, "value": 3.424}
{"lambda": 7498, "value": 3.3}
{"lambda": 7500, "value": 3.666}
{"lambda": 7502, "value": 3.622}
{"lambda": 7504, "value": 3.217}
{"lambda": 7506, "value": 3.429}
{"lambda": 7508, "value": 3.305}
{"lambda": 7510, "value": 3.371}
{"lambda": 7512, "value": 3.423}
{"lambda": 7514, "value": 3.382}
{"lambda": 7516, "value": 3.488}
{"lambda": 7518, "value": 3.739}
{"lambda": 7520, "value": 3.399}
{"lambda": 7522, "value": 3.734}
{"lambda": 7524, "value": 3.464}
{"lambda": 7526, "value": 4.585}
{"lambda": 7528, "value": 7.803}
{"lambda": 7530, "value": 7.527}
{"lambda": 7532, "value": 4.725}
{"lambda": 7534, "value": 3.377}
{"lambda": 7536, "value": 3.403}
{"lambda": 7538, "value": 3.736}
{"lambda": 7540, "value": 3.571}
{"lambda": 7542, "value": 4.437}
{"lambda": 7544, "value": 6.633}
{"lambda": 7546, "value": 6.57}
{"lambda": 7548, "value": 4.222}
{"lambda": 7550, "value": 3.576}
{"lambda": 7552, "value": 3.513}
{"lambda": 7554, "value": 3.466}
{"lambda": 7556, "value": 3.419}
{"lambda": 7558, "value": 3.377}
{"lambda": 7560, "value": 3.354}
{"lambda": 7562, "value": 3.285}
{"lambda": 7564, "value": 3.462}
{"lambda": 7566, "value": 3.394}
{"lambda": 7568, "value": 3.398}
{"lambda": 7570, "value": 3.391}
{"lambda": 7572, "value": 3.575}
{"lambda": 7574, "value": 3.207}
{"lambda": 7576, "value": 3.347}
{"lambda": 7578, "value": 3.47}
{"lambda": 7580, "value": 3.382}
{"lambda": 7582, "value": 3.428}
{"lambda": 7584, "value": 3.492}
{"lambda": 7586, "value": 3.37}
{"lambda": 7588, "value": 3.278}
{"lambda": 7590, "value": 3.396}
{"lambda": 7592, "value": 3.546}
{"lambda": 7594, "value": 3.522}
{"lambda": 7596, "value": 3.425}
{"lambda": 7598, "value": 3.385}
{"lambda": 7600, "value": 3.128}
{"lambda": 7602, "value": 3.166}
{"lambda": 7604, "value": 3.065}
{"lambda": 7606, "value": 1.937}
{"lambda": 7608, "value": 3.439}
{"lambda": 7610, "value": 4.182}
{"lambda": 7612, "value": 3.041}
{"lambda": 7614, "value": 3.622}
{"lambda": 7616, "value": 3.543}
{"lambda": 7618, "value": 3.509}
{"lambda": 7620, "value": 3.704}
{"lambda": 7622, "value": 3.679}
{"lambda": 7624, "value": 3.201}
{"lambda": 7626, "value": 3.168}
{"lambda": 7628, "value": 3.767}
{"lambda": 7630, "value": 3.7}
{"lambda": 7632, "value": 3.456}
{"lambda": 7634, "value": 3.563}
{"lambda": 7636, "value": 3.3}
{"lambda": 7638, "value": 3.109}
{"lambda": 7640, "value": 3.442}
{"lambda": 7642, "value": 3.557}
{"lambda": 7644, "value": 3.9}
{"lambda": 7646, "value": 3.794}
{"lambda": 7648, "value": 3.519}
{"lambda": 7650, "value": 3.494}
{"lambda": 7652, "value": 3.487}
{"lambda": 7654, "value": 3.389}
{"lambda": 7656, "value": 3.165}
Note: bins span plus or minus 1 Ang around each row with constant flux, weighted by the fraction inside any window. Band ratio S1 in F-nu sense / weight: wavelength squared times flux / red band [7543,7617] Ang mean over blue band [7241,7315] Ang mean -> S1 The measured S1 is 1.10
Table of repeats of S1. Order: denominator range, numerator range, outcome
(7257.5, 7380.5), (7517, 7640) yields 0.81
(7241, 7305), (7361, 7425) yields 1.26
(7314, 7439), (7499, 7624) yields 0.78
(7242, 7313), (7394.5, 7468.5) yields 1.04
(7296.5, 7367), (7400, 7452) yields 0.65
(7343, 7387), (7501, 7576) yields 0.55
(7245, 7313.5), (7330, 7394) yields 1.90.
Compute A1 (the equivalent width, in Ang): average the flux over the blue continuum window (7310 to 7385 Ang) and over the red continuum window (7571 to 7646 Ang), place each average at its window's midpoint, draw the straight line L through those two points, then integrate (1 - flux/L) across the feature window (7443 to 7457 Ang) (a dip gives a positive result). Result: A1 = 4.0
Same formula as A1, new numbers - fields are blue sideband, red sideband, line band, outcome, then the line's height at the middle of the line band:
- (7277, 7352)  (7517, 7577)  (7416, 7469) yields 5.8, 3.93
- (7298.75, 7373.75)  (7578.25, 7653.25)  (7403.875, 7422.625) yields 5.2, 4.84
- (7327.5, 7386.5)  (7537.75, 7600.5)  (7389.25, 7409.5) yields 8.9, 6.15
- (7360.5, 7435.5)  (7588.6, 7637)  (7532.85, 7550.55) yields -3.7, 3.65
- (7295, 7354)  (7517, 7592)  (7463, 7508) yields 5.6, 3.96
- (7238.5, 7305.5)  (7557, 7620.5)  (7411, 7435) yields -0.3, 3.44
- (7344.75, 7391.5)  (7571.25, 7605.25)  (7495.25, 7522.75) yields 7.4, 4.75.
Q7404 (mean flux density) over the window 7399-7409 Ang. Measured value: 3.49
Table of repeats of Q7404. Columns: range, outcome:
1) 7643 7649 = 3.74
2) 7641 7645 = 3.73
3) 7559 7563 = 3.32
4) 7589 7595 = 3.49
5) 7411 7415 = 3.54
